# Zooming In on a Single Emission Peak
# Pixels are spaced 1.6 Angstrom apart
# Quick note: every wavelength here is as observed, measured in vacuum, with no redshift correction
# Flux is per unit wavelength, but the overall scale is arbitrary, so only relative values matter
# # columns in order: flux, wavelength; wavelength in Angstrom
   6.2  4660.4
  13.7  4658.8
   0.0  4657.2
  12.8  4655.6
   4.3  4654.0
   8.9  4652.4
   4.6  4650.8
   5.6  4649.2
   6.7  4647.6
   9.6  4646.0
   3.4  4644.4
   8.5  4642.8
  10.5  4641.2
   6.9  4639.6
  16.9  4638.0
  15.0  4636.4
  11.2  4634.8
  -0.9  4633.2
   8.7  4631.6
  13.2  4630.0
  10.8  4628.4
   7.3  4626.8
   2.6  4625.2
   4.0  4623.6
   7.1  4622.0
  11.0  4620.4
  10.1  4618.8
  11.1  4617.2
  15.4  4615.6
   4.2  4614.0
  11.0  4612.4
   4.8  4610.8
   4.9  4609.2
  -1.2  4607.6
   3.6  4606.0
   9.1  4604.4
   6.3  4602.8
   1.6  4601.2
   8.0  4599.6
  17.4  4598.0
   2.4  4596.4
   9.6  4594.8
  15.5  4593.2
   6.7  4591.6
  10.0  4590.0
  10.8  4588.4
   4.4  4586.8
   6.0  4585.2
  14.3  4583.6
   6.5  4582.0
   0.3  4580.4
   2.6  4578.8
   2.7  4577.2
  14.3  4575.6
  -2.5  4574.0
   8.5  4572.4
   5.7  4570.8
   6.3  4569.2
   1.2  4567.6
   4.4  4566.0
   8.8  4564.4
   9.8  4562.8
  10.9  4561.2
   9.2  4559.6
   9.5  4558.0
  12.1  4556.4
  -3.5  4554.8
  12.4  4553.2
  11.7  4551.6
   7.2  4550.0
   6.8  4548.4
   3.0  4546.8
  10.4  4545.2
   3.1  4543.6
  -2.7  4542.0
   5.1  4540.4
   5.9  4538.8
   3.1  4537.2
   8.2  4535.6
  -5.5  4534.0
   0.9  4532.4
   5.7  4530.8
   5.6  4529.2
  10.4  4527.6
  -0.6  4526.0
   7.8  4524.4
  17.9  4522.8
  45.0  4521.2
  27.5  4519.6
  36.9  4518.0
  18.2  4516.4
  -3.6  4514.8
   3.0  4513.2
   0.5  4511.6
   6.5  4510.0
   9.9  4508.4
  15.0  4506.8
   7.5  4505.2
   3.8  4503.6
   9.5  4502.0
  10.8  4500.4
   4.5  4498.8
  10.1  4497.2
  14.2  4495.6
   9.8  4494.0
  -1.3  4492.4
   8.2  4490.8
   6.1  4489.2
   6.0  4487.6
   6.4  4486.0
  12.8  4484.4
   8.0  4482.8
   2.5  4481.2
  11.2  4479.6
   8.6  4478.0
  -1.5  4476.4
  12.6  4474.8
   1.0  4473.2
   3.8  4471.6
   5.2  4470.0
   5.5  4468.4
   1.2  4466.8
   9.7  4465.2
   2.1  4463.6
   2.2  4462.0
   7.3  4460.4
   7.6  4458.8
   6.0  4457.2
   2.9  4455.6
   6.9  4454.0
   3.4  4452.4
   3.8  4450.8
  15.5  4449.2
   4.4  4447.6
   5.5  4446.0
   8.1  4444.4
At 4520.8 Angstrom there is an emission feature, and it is [O II]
